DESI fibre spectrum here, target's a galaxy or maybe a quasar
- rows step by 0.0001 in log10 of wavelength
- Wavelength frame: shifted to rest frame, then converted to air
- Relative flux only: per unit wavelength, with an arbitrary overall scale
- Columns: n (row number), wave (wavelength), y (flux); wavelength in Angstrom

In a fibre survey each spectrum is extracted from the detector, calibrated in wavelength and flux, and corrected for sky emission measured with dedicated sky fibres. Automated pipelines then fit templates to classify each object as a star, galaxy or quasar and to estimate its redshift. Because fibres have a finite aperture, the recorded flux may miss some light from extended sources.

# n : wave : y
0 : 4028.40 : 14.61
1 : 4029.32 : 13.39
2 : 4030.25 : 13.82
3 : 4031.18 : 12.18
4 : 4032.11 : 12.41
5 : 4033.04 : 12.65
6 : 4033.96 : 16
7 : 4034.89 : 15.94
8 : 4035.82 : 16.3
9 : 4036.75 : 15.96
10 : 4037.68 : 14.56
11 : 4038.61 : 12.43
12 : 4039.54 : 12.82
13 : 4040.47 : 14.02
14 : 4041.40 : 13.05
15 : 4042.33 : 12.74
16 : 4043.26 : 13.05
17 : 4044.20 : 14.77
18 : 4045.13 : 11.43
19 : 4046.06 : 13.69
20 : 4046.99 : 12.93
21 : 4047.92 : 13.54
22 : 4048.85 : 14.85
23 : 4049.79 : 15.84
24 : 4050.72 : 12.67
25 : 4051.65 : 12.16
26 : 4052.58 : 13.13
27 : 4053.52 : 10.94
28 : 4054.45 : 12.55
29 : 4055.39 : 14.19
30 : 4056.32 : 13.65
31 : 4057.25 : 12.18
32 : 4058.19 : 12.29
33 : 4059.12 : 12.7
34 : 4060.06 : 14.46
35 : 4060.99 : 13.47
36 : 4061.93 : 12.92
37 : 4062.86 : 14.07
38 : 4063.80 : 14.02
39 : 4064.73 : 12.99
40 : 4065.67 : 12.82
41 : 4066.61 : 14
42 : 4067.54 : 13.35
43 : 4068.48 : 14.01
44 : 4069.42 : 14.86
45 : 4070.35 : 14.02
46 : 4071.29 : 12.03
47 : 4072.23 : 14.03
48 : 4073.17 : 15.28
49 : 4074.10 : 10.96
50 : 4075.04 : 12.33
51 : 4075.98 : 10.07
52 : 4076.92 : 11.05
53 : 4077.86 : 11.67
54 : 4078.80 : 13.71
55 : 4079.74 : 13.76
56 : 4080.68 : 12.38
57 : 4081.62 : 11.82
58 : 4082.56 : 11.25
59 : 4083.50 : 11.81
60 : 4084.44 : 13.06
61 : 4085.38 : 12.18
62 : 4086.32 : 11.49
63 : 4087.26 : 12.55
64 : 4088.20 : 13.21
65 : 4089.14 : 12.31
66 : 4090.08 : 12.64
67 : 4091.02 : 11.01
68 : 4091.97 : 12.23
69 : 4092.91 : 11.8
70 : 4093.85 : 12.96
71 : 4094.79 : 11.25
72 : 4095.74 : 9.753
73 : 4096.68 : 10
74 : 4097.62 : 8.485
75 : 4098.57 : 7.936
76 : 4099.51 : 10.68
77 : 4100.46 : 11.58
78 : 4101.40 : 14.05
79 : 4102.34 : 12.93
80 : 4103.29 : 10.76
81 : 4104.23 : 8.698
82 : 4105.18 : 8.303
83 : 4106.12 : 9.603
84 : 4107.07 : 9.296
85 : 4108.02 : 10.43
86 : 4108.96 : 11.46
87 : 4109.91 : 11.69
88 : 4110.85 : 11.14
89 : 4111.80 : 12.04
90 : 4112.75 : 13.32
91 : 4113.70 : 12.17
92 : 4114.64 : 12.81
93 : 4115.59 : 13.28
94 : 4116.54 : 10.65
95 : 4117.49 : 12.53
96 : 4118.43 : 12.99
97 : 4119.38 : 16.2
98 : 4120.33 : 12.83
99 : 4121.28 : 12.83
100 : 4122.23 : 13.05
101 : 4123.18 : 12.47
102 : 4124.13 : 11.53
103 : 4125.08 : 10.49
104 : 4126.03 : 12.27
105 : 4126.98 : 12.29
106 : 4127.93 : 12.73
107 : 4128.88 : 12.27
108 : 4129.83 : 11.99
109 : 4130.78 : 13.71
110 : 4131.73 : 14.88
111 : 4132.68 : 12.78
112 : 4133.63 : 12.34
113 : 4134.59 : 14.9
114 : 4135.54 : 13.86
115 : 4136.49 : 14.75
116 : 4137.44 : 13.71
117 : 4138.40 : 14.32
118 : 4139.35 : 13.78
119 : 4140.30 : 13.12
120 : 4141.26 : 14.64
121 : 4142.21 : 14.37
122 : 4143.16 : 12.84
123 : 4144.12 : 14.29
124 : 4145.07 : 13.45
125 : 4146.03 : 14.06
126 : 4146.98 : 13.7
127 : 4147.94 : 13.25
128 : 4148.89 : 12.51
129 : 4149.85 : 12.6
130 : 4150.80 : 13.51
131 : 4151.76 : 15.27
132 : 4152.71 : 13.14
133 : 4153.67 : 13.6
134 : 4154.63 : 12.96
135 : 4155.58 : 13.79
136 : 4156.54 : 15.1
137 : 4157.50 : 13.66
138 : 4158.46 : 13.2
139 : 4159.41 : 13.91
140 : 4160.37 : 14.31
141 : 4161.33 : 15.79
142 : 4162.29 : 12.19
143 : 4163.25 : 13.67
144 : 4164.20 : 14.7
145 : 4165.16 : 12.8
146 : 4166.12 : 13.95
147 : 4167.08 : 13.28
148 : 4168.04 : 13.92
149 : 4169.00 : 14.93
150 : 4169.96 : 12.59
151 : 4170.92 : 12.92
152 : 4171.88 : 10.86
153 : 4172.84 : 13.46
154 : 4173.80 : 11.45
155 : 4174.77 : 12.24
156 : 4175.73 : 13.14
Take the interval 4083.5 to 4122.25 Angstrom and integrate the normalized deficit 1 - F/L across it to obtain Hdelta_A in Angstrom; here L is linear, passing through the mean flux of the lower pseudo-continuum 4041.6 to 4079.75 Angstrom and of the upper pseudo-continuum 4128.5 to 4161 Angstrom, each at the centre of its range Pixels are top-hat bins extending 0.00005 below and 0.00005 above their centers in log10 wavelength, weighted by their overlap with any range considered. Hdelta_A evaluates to 5.1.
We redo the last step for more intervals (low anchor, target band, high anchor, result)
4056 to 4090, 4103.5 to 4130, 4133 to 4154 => 3.11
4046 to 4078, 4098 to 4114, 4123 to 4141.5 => 2.70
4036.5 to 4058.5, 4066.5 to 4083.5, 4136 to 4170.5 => 0.83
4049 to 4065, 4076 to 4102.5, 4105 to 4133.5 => 2.01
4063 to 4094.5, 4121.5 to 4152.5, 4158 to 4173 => -0.11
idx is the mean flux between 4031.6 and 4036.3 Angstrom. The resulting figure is 14.7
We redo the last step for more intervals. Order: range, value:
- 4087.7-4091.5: 12.3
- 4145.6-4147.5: 13.9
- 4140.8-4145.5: 13.9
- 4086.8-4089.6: 12.7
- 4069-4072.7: 13.7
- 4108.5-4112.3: 11.6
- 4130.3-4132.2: 14.3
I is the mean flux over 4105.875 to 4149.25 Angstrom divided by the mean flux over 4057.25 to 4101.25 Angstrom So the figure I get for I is 1.04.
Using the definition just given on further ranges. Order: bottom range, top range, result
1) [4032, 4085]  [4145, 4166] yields 1.03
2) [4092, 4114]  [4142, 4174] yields 1.24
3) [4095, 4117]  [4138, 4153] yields 1.25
